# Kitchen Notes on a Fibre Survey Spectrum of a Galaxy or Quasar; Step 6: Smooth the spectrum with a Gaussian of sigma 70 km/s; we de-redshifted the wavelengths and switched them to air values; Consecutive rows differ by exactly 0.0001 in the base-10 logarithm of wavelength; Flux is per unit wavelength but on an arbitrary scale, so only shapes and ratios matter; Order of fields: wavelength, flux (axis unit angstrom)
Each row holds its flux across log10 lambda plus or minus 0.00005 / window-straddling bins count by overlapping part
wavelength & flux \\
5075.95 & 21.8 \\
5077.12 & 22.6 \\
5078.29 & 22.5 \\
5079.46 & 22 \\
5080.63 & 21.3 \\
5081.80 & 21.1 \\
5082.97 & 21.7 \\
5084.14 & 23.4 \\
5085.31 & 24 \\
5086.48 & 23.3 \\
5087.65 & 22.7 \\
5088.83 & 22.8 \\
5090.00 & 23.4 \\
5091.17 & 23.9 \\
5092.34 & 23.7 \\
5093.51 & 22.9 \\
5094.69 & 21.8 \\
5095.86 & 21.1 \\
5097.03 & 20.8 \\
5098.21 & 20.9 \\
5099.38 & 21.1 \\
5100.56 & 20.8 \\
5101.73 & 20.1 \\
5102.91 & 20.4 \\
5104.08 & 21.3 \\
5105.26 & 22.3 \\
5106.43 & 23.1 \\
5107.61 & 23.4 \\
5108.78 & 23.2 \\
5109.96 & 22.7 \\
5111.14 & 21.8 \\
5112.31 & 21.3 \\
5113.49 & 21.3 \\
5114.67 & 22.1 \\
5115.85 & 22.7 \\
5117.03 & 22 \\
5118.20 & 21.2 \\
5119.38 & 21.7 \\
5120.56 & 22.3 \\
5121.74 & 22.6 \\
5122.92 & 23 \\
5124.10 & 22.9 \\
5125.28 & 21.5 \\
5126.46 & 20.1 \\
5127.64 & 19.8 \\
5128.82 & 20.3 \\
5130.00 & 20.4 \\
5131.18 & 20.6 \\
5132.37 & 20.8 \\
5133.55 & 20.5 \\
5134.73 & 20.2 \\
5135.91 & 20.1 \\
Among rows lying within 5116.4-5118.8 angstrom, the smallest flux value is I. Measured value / 21.2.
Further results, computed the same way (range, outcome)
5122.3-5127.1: 20.1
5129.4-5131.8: 20.4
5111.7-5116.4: 21.3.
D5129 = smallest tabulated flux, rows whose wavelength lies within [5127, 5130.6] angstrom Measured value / 19.8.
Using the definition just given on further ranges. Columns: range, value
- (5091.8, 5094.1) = 22.9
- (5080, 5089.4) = 21.1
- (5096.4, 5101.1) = 20.8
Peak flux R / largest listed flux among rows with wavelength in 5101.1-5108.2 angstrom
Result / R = 23.4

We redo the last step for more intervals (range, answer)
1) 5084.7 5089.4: 24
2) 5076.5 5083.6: 22.6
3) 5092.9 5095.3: 22.9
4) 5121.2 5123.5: 23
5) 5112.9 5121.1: 22.7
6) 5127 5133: 20.8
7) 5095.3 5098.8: 21.1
